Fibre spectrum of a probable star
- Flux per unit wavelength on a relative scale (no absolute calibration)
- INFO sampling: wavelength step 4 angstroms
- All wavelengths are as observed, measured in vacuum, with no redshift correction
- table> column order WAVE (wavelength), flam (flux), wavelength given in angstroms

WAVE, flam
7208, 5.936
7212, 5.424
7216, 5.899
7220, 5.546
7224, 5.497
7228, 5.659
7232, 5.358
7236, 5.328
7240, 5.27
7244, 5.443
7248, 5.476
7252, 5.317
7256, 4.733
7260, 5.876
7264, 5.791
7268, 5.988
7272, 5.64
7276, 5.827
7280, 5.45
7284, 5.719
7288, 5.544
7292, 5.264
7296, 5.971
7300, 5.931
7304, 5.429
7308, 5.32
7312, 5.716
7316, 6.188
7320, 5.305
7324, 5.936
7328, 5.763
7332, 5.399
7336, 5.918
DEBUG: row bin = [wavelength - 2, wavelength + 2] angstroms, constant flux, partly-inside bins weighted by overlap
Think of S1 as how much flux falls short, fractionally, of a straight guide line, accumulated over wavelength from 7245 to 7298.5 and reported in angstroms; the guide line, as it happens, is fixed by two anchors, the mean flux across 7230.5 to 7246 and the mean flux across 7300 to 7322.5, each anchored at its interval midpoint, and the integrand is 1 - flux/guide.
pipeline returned -1.0 angstroms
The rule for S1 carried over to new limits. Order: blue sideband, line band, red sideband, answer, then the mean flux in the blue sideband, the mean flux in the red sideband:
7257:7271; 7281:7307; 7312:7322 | 0.6 angstroms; 5.79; 5.74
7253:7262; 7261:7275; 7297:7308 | -1.1 angstroms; 5.31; 5.64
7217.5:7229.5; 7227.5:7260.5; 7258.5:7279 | 1.9 angstroms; 5.58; 5.8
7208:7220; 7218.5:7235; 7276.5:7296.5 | 0.5 angstroms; 5.69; 5.58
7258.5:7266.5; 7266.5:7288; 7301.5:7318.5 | 0.3 angstroms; 5.84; 5.66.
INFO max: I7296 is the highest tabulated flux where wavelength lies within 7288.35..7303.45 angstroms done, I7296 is 5.971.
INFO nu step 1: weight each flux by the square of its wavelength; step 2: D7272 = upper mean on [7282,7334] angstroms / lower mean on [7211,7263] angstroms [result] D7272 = 1.06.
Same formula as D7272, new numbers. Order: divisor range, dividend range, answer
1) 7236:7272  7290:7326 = 1.05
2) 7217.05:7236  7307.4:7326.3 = 1.06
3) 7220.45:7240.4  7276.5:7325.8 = 1.06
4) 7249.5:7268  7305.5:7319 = 1.05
